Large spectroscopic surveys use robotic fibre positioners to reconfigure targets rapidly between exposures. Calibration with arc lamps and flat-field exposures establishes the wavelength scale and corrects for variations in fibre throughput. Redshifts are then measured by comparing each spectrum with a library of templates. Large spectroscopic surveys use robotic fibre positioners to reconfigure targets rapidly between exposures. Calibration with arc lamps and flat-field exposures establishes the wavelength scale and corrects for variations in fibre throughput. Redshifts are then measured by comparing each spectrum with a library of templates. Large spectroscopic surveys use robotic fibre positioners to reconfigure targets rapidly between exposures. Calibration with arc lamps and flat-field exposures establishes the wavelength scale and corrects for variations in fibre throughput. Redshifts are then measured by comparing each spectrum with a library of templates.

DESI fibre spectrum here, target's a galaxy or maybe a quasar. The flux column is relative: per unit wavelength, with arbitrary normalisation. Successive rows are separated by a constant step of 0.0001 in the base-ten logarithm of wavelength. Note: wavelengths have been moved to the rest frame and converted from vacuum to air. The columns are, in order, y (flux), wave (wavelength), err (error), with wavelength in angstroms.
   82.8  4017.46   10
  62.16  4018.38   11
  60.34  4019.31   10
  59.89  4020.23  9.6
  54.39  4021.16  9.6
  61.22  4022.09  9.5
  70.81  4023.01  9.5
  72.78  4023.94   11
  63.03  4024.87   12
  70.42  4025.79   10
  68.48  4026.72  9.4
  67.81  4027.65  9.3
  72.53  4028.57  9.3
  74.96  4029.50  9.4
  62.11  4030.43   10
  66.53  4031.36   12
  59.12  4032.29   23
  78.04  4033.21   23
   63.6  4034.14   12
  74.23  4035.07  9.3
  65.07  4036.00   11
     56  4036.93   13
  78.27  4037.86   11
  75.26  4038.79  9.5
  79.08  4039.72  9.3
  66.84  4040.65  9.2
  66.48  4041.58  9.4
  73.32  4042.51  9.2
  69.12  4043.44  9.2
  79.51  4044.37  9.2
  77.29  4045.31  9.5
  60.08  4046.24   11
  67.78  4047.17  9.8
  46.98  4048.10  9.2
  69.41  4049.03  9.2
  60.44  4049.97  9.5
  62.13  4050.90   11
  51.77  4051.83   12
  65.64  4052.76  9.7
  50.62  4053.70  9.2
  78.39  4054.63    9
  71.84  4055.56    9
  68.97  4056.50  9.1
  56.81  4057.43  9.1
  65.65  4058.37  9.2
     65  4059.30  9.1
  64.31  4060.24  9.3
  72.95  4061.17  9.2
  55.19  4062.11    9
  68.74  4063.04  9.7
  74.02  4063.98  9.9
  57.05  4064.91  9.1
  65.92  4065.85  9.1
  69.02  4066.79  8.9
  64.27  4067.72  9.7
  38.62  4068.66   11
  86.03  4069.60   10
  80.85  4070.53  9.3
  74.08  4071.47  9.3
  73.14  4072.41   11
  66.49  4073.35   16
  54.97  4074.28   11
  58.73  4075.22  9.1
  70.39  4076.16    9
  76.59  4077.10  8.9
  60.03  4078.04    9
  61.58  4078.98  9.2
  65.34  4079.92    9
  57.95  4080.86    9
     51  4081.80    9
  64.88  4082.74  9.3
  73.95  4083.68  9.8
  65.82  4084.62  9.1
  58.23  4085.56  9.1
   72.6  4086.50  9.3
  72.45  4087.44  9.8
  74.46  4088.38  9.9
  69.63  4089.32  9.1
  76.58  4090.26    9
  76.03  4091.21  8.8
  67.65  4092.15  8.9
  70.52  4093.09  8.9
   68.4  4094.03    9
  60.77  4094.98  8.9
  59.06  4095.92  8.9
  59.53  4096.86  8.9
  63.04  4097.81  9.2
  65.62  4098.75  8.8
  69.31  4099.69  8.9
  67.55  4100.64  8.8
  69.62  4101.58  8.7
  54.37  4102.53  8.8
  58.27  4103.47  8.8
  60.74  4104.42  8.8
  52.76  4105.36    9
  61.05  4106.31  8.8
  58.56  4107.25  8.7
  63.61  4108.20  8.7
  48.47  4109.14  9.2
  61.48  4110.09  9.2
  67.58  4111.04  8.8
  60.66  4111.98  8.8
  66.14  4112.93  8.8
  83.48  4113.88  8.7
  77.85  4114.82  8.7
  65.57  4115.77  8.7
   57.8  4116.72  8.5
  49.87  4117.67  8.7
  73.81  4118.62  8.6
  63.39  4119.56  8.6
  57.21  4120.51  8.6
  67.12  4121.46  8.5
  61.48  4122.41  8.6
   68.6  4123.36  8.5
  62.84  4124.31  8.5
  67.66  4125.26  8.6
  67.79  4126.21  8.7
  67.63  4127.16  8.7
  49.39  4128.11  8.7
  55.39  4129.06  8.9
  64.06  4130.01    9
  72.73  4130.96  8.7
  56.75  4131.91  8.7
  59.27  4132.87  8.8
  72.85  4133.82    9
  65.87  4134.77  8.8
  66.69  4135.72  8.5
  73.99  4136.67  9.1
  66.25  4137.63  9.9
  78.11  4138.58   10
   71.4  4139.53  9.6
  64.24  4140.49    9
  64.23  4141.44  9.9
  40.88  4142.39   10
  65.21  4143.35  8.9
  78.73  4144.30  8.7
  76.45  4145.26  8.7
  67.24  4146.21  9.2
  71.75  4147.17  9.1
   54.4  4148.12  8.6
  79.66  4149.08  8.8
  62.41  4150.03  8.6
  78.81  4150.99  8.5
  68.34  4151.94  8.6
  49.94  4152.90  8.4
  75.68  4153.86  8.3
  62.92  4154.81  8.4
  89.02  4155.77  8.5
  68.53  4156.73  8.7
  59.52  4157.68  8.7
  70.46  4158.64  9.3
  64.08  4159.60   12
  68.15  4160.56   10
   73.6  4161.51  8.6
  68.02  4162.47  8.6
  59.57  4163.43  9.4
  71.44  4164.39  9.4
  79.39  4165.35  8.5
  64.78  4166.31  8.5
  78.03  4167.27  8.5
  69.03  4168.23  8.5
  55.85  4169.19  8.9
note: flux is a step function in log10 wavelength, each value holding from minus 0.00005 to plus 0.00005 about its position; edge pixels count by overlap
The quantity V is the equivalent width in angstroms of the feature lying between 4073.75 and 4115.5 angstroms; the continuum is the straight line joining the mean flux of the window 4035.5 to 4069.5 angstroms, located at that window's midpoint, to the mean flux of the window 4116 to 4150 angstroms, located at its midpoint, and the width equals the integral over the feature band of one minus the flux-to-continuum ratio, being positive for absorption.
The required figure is 0.30 angstroms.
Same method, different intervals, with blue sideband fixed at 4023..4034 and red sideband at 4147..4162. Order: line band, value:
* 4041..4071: 1.26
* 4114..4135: 1.35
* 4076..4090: 0.45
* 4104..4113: 1.15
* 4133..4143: 0.35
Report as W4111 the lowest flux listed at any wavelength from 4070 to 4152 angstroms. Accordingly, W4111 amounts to 40.88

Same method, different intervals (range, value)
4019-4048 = 54.39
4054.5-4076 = 38.62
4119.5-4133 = 49.39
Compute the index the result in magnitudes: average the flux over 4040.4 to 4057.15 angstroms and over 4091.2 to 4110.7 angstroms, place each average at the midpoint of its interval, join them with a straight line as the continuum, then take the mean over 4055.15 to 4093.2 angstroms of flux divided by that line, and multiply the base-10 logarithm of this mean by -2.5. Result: -0.04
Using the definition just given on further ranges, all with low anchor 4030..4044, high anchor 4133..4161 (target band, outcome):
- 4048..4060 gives 0.095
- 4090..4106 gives 0.065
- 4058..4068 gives 0.049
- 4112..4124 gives 0.041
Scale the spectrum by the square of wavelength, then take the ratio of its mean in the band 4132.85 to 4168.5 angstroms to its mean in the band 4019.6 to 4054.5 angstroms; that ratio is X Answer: 1.09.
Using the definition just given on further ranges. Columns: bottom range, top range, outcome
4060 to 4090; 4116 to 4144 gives 0.99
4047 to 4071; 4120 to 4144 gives 1.03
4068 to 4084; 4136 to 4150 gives 1.07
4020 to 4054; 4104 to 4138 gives 1.00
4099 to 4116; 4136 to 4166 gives 1.10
